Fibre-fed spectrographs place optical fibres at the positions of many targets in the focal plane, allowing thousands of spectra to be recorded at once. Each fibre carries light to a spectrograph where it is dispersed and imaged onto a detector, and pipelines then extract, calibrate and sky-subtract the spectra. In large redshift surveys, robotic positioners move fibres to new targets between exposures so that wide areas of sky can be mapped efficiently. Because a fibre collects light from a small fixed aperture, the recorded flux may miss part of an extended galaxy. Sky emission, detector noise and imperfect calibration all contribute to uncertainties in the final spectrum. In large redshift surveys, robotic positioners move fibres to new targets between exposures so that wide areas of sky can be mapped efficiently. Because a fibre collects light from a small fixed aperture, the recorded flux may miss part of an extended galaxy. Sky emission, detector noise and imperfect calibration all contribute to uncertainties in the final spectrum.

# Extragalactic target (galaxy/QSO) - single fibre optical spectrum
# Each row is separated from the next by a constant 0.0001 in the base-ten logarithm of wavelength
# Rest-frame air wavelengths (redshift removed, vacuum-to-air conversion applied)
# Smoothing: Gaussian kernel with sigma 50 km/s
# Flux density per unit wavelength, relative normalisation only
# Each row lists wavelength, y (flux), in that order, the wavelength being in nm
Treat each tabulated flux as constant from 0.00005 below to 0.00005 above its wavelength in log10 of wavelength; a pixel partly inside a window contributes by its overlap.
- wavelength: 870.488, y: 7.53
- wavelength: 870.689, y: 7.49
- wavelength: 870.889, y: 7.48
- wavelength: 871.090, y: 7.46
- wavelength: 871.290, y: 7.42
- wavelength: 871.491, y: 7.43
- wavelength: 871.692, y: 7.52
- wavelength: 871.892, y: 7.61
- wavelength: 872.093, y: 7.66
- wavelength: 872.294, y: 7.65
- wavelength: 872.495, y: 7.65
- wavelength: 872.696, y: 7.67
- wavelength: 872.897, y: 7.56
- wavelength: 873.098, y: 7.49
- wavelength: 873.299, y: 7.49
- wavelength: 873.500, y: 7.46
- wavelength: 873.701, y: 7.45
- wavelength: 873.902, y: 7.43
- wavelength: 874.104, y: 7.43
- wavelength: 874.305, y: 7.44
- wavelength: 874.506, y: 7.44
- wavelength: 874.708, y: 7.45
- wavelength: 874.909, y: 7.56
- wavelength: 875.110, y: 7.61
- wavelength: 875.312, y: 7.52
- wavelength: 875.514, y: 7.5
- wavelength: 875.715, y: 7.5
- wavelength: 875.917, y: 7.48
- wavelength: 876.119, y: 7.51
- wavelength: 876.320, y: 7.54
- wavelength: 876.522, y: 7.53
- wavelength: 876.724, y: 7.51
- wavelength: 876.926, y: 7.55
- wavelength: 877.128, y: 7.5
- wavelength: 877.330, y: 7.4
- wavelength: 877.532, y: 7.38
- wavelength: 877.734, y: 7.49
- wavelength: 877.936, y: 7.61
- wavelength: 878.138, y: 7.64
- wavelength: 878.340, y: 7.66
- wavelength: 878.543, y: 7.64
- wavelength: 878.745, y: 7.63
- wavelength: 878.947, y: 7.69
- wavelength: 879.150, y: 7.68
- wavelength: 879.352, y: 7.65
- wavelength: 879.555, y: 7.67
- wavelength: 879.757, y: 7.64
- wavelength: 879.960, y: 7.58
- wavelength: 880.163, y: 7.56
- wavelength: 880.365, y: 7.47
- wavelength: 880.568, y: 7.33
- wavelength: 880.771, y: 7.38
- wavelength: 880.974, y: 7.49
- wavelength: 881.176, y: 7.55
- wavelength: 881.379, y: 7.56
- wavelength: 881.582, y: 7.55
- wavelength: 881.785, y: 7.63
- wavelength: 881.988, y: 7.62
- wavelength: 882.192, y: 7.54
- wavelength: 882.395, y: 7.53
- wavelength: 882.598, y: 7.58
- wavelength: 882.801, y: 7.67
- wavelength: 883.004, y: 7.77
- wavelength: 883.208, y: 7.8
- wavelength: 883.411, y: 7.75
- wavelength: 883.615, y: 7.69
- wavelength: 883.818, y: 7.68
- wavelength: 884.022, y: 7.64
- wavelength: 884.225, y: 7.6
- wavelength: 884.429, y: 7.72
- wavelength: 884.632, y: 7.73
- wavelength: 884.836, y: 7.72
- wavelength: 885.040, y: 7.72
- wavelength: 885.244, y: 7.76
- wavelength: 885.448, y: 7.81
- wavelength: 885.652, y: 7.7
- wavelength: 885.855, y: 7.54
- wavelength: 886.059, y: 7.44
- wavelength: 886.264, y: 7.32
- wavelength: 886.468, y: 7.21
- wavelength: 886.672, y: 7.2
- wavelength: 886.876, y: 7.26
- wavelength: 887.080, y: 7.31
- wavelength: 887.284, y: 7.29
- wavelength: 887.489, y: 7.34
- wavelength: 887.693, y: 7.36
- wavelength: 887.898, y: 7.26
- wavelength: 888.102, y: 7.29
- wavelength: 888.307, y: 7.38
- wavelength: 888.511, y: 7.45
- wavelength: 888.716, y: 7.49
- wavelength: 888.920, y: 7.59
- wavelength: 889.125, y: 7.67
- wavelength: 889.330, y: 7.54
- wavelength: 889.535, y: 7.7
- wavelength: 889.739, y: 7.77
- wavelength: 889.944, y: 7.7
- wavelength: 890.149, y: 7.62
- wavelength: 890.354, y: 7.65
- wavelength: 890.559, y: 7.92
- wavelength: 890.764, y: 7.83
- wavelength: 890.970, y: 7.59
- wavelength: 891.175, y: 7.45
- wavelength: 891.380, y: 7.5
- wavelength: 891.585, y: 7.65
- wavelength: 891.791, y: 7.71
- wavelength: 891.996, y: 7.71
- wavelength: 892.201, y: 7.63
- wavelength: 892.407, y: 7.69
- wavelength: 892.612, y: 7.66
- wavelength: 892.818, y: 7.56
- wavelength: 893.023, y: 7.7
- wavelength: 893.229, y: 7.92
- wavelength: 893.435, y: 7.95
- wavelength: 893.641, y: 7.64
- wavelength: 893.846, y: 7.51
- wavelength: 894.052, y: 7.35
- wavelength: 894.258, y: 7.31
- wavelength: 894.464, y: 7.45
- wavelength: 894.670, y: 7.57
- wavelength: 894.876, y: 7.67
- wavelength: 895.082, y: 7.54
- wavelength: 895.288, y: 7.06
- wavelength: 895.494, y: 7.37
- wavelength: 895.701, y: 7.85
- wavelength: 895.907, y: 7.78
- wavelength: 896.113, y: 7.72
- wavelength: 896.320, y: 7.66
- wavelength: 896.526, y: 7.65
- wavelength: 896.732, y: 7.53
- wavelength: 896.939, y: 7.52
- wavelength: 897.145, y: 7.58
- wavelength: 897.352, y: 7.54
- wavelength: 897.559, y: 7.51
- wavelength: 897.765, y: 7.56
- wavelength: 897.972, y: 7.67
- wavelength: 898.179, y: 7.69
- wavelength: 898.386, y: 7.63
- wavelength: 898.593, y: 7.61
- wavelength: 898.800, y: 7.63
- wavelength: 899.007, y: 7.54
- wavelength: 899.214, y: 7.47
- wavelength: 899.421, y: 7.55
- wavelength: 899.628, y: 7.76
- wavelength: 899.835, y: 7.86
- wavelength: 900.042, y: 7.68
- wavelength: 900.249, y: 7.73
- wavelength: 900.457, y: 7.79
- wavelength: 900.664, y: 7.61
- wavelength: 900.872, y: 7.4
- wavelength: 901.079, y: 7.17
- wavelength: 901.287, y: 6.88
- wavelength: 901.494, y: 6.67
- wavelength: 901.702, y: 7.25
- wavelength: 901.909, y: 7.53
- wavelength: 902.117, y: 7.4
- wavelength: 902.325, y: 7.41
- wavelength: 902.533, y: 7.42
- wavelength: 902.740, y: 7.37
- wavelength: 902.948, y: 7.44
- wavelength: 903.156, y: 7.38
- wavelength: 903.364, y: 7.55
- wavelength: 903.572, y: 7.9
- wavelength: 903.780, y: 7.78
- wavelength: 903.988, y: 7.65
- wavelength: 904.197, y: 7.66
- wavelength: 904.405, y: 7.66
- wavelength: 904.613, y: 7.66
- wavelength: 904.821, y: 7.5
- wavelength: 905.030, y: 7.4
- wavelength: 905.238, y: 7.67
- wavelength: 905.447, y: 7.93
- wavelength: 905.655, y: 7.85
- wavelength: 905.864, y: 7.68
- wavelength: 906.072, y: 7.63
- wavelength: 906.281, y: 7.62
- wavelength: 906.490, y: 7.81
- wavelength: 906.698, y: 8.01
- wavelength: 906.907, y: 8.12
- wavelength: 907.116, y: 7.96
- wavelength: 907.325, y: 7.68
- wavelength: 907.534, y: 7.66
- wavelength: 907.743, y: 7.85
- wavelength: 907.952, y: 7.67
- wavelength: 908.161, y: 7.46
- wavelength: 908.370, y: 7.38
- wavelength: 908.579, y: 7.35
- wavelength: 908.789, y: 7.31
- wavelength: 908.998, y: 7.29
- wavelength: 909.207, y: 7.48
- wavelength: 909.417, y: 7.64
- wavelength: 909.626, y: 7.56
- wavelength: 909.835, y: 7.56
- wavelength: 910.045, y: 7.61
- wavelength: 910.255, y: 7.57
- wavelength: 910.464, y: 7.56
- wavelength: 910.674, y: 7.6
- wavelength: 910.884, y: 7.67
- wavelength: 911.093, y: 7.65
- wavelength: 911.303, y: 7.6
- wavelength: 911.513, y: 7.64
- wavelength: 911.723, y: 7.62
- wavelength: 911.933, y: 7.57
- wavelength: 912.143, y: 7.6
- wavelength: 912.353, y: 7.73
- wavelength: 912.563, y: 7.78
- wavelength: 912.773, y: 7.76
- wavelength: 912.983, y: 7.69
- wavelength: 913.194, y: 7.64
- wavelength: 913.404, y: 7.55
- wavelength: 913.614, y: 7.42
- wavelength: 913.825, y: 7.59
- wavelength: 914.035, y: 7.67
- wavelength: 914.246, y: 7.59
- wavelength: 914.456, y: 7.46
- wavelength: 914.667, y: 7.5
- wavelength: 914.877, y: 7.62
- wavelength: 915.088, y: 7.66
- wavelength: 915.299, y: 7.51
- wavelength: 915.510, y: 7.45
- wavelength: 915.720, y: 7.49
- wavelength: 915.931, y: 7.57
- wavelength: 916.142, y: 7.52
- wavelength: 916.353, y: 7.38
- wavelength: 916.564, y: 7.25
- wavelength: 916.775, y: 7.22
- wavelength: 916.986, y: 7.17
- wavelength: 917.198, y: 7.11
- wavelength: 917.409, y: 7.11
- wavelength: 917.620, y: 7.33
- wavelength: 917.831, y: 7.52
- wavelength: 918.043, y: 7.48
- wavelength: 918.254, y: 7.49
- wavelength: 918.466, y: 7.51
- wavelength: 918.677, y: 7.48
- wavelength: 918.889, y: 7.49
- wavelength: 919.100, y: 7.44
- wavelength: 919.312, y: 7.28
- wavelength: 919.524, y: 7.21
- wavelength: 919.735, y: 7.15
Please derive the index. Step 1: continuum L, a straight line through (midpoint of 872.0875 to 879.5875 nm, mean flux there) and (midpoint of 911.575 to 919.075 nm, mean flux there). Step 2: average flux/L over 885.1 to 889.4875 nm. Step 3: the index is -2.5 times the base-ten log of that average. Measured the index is 0.01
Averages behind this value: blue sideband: 7.54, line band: 7.44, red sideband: 7.5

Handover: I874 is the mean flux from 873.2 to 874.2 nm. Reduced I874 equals 7.45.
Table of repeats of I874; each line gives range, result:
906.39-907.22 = 7.98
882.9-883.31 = 7.78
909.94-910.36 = 7.59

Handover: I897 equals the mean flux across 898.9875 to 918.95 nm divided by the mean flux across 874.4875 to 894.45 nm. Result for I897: 1.00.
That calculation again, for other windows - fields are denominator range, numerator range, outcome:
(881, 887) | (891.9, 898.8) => 1.00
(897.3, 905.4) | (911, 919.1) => 1.00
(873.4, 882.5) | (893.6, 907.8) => 1.01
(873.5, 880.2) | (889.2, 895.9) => 1.01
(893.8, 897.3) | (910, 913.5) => 1.01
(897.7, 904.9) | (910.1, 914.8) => 1.01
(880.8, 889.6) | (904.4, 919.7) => 1.00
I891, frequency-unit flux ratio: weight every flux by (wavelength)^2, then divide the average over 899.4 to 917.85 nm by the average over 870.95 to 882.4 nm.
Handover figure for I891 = 1.08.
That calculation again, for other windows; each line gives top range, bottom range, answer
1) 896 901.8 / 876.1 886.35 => 1.03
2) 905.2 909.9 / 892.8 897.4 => 1.04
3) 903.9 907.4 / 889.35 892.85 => 1.04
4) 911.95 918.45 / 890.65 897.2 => 1.03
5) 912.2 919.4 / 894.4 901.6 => 1.03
